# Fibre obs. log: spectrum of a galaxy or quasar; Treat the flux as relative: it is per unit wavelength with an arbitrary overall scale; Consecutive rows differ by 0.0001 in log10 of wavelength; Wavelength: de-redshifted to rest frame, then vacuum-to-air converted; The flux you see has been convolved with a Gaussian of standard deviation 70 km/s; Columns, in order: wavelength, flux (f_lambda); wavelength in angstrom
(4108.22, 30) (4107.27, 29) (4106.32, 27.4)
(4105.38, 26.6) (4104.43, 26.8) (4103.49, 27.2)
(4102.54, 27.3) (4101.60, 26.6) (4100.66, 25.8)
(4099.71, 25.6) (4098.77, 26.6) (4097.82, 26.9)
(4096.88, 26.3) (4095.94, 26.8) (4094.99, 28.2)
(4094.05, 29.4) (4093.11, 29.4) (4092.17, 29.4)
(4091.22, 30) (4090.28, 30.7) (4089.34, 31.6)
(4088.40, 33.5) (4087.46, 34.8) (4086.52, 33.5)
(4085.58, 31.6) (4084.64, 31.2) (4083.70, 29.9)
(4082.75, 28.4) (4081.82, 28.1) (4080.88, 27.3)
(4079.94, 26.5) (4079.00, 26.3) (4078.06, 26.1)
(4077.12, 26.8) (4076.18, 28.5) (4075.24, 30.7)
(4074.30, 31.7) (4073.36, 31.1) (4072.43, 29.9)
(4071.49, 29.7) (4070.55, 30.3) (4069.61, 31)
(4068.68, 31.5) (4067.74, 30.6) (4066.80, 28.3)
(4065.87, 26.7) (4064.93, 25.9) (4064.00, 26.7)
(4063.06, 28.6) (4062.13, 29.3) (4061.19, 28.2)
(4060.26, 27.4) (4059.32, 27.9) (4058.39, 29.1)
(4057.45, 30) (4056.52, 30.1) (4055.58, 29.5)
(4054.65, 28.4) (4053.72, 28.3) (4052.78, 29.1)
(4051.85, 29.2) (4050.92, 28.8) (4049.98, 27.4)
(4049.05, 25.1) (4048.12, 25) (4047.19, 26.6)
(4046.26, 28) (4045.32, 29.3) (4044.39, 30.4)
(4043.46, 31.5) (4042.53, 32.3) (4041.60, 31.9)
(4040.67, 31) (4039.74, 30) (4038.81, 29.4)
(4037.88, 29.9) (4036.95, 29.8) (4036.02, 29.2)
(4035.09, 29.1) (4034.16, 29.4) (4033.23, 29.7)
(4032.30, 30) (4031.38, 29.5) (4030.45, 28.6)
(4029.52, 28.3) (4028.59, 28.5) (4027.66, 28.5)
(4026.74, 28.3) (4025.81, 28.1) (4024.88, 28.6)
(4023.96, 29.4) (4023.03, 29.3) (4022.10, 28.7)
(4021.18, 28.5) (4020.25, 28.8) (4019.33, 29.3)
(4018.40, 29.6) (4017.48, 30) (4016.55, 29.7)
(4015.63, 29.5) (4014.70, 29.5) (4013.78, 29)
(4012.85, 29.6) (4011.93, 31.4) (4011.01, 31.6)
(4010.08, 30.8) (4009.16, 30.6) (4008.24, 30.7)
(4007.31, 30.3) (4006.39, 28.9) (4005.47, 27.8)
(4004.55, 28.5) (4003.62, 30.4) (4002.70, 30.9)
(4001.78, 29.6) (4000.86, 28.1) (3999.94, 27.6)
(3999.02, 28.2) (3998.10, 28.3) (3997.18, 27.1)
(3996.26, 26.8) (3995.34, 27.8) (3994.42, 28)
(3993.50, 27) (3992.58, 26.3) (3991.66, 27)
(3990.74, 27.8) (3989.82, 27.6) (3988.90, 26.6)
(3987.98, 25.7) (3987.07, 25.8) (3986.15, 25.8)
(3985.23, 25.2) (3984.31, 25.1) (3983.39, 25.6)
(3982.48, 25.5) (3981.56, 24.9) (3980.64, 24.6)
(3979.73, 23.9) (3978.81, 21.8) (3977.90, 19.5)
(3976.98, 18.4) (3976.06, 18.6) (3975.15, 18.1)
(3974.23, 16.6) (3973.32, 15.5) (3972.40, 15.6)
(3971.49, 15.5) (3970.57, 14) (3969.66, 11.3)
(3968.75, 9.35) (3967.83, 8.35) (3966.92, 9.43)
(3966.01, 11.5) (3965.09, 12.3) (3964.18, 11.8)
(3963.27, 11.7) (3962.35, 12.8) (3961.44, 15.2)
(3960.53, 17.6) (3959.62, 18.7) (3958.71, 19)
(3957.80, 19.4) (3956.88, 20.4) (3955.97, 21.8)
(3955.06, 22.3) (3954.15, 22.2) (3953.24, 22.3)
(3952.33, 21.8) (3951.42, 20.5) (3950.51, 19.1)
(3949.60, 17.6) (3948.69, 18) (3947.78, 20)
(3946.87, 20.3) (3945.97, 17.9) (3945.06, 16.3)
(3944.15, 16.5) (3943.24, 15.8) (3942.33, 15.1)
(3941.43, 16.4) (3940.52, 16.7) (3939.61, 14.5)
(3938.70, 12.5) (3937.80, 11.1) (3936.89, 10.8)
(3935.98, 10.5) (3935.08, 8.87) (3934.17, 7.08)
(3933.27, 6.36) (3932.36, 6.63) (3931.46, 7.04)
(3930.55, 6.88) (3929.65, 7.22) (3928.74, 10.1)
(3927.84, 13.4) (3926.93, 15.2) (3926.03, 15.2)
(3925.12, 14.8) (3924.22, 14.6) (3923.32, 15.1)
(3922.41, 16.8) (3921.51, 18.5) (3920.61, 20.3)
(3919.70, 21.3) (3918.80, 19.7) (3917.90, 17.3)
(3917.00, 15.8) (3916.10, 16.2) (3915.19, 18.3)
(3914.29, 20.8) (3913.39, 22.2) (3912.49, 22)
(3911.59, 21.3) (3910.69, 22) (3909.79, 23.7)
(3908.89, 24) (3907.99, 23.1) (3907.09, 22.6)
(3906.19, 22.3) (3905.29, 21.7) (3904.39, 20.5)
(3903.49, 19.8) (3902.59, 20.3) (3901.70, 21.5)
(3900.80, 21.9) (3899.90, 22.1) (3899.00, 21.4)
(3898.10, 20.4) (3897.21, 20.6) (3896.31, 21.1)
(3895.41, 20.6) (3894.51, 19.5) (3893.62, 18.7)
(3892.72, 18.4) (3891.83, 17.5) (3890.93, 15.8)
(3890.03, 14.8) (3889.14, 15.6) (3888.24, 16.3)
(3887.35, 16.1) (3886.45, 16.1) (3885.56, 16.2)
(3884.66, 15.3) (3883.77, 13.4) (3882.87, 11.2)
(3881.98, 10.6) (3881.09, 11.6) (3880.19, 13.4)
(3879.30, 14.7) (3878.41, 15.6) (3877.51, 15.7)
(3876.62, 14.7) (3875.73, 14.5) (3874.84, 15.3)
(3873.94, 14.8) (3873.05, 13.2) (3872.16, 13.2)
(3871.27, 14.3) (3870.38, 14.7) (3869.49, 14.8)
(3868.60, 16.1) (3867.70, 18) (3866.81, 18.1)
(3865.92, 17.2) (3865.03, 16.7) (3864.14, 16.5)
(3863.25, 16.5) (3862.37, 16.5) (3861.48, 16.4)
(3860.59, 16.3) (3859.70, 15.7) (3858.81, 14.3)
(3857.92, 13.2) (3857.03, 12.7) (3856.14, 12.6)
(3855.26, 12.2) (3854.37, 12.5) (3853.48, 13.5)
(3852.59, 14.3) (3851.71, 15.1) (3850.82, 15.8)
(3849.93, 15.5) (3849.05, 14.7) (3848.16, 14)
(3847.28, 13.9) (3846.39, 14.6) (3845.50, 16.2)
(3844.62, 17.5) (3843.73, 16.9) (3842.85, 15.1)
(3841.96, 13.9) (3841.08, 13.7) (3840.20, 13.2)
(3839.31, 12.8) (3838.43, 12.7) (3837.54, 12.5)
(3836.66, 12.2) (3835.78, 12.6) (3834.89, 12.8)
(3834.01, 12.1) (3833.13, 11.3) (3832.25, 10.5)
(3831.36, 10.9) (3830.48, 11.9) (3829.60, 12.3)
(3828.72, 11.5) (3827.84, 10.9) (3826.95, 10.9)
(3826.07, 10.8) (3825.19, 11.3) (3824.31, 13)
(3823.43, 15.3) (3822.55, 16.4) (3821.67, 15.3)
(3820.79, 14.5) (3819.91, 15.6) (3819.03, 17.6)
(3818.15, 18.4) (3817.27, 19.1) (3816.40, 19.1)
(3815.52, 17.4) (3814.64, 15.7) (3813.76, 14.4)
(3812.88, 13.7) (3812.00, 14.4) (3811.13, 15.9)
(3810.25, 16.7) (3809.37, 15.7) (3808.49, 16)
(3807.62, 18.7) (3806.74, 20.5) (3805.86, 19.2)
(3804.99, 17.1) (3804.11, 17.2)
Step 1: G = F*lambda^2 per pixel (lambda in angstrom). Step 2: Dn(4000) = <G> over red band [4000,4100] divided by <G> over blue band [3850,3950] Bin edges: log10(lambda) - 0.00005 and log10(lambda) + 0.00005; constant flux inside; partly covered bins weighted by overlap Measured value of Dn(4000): 1.9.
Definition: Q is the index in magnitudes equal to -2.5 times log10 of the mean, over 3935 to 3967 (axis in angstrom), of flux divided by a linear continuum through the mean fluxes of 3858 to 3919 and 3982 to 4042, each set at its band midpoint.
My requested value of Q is 0.368 mag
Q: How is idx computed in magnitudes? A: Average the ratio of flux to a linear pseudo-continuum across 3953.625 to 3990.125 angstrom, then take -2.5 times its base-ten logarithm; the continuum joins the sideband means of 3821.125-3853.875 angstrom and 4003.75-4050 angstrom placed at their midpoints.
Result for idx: 0.299 mag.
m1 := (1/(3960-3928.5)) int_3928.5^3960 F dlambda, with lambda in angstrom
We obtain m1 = 15.4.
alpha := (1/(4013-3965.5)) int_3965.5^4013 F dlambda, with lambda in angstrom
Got 24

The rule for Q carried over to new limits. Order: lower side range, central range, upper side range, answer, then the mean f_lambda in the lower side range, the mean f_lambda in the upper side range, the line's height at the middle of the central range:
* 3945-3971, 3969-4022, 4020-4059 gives -0.15 mag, 16.7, 29.1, 22.4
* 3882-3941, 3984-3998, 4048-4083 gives -0.17 mag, 16.7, 28.6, 22.8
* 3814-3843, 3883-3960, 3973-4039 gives 0.19 mag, 13.7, 27.4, 20.9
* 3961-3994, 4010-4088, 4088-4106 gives -0.19 mag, 19.5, 28.1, 24.7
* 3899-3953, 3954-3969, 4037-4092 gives 0.28 mag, 16.9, 29.3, 20.1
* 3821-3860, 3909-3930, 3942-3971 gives -0.14 mag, 13.4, 16.6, 15.6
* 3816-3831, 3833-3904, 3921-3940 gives -0.19 mag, 14.3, 11.6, 13.2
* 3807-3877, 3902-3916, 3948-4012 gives -0.17 mag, 14.6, 22.3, 18.3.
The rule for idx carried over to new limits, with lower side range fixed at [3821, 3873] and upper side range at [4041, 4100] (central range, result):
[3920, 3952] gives 0.38 mag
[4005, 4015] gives -0.20 mag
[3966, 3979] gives 0.45 mag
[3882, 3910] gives -0.09 mag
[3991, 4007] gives -0.16 mag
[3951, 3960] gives 0.02 mag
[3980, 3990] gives -0.10 mag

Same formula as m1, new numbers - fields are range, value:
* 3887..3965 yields 17.3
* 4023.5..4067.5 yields 28.8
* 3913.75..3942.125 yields 13.8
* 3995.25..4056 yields 29.1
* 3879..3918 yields 18.6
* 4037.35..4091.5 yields 29.3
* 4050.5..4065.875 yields 28.5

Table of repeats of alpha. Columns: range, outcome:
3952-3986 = 18.1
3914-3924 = 18.1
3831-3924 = 16.5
